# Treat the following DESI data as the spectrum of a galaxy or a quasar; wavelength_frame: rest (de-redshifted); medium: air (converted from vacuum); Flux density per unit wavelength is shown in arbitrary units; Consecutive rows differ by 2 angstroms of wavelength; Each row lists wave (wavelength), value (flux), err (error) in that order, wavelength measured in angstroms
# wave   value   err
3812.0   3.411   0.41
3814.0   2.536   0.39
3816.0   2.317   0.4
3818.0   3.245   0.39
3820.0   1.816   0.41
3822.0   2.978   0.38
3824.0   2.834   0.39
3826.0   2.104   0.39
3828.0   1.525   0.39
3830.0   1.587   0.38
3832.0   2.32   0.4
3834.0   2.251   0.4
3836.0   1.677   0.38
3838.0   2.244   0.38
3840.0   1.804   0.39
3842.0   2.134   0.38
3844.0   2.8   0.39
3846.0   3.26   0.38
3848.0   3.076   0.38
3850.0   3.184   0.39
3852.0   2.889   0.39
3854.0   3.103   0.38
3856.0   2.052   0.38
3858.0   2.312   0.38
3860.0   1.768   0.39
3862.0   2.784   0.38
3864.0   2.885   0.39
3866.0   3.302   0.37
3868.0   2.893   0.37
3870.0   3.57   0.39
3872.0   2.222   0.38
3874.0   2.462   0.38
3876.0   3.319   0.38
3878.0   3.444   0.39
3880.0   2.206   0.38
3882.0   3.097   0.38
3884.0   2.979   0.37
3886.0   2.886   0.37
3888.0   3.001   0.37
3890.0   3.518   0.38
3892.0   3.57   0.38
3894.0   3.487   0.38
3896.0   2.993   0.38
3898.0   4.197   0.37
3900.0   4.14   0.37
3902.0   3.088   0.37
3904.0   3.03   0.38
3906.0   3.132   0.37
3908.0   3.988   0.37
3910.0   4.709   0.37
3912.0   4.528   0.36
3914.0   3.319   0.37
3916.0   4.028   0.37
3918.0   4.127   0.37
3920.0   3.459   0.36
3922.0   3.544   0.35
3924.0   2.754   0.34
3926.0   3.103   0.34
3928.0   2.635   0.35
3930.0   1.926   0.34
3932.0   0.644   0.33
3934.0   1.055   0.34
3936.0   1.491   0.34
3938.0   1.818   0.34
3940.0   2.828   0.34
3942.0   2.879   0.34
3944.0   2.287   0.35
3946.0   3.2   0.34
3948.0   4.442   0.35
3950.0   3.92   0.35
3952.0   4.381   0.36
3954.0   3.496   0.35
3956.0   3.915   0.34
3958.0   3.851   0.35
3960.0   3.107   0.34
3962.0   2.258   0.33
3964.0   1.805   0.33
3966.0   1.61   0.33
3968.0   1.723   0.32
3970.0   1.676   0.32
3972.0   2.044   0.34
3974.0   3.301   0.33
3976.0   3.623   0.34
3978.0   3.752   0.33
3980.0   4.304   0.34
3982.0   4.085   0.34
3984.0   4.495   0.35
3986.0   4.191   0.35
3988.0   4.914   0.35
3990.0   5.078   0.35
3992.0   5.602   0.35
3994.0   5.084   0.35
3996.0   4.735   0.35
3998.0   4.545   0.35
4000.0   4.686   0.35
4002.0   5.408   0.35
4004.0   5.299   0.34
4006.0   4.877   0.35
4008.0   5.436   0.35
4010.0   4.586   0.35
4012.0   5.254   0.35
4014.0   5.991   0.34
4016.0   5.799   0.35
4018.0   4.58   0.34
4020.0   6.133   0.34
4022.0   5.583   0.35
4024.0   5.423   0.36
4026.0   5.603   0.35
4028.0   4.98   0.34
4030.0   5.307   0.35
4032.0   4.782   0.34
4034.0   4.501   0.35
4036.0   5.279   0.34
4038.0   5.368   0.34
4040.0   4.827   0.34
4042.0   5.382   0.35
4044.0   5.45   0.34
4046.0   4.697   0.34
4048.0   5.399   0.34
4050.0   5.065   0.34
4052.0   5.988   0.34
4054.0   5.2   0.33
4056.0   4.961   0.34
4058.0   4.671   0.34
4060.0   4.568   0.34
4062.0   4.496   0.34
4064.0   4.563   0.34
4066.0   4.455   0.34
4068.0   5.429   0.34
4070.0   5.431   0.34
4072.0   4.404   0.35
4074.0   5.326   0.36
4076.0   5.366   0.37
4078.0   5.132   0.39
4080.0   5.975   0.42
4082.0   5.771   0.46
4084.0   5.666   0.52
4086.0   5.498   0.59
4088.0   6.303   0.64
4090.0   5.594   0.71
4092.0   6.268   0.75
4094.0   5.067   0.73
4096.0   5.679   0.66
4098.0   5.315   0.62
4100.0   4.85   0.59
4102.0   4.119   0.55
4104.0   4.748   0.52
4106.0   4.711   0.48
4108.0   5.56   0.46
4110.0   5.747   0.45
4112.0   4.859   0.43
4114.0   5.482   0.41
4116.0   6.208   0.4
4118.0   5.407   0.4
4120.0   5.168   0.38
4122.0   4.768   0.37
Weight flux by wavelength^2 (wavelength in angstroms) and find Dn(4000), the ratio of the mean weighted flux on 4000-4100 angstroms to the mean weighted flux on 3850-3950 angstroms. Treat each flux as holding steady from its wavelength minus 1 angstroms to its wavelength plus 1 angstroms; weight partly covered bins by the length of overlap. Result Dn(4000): 1.9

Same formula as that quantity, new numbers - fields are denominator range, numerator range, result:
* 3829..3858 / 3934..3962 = 1.33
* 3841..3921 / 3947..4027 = 1.42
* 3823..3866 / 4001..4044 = 2.37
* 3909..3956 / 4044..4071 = 1.73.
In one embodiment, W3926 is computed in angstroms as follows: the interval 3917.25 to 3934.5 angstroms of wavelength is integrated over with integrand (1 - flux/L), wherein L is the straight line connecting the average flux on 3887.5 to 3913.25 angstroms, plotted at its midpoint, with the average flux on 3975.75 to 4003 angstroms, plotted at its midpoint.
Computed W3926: 5.8 angstroms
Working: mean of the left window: 3.65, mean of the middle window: 2.6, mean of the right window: 4.63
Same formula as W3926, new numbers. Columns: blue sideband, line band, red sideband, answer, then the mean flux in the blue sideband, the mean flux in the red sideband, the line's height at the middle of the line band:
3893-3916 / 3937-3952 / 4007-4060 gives 3.8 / 3.71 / 5.23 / 4.18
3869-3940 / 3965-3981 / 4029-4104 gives 4.9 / 3.07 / 5.19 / 3.96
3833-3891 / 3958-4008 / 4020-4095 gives 5.3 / 2.73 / 5.25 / 4.29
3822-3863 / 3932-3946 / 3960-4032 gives 6.2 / 2.4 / 4.38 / 3.65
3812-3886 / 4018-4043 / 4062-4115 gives -3.4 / 2.6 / 5.27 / 4.62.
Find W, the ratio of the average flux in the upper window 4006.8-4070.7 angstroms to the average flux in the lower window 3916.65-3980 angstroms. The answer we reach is 1.83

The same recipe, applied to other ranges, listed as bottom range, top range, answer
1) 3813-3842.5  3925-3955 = 1.20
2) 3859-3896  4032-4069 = 1.69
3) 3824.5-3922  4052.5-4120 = 1.76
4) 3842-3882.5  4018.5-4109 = 1.86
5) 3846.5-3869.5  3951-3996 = 1.29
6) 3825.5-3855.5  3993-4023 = 2.17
